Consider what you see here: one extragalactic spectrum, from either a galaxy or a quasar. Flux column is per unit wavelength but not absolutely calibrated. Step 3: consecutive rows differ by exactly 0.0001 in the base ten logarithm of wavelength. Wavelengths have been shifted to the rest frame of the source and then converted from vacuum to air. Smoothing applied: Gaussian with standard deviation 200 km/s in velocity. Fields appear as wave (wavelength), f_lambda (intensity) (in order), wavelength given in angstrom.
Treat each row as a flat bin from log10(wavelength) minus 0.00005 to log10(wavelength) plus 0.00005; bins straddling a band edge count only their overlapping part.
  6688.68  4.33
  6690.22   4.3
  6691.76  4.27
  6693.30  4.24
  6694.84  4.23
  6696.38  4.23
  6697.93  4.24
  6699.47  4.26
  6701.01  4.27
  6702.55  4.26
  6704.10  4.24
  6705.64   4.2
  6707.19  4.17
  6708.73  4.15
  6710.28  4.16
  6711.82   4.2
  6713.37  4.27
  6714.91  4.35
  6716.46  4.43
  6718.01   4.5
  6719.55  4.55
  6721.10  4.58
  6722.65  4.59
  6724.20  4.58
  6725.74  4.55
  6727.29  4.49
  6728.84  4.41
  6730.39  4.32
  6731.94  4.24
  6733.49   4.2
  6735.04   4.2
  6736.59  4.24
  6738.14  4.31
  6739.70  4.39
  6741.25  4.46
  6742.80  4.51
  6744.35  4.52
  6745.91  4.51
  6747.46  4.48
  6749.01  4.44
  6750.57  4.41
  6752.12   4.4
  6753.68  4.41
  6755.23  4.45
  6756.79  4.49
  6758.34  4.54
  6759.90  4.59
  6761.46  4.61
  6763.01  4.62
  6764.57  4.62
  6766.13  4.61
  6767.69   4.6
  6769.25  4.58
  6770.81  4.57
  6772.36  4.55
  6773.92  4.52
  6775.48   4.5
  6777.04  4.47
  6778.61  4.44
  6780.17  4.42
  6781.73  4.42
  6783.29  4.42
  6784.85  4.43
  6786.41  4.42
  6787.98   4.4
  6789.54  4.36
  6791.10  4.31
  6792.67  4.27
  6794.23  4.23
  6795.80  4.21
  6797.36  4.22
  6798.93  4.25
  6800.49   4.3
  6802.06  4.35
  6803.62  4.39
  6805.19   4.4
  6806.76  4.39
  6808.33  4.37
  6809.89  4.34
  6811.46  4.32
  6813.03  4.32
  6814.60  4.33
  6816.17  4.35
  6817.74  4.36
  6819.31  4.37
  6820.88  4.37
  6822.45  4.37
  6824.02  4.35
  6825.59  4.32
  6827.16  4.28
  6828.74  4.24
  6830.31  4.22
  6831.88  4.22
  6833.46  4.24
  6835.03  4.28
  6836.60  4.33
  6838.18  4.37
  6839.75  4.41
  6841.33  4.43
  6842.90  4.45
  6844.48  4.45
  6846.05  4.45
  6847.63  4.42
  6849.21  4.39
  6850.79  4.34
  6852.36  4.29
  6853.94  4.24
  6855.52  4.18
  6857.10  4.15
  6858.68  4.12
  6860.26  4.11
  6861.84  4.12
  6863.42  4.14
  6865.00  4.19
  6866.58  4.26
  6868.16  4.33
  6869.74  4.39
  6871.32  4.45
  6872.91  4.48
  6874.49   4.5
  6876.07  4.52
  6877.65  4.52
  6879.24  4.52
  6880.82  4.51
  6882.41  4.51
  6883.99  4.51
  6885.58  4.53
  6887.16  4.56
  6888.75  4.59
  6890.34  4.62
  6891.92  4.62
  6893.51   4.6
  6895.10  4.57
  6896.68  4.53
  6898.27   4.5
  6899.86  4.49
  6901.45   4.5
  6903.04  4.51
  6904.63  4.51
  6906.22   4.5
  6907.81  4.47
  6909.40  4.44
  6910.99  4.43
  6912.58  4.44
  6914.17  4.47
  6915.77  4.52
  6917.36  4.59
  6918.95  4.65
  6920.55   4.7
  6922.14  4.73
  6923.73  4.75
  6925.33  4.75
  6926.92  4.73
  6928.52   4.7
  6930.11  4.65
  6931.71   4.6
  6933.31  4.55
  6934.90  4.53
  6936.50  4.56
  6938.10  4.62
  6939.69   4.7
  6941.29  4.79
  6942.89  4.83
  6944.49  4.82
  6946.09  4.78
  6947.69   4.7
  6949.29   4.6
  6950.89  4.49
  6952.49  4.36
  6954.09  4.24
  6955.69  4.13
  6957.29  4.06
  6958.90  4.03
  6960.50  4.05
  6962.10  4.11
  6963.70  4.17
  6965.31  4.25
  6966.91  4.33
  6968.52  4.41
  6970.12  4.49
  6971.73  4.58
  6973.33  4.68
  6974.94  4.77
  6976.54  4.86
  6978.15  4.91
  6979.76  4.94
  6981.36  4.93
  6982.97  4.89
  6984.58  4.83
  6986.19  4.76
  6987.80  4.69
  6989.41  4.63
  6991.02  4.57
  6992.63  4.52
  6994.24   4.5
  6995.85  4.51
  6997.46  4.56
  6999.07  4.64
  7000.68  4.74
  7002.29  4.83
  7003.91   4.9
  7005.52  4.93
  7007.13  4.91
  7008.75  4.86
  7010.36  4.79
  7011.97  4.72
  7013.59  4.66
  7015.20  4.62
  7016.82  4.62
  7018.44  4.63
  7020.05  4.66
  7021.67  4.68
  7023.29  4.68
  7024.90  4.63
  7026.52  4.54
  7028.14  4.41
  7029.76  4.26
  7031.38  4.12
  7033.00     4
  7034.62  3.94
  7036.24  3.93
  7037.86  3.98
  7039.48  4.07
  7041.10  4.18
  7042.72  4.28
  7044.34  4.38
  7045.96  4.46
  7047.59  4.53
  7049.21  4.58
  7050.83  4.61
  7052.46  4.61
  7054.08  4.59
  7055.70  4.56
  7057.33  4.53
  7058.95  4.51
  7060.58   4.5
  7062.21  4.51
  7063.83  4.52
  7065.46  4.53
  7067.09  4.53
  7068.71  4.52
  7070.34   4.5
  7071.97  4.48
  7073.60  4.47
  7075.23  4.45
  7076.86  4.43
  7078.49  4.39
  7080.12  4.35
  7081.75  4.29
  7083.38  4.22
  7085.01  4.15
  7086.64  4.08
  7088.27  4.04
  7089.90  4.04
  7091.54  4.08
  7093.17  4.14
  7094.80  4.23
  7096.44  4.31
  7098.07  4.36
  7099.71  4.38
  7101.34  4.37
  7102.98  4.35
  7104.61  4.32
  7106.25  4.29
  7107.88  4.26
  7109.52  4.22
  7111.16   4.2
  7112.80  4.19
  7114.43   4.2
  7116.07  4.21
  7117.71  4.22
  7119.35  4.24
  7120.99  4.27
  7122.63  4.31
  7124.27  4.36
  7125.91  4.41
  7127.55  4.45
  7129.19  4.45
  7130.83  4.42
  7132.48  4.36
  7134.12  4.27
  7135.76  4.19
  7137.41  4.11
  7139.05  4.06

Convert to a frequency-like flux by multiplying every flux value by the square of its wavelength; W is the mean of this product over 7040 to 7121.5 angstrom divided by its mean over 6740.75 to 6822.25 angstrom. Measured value 1.1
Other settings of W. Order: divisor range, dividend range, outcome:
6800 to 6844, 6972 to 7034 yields 1.13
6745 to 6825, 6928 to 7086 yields 1.09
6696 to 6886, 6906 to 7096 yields 1.09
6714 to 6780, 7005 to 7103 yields 1.08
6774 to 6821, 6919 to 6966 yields 1.08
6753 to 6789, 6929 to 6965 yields 1.04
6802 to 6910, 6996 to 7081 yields 1.08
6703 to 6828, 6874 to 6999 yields 1.09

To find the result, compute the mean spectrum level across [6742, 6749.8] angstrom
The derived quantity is 4.49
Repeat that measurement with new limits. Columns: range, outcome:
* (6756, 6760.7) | 4.53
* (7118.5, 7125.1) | 4.29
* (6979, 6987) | 4.87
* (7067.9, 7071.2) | 4.51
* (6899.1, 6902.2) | 4.49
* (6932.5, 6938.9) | 4.57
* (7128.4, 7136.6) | 4.33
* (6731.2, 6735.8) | 4.21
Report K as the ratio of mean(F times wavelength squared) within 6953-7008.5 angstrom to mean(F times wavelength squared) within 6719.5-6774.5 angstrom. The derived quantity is 1.09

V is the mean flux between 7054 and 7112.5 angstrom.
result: 4.35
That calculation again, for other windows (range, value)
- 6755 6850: 4.4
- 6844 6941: 4.48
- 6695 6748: 4.35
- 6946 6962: 4.31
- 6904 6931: 4.59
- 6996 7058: 4.52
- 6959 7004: 4.6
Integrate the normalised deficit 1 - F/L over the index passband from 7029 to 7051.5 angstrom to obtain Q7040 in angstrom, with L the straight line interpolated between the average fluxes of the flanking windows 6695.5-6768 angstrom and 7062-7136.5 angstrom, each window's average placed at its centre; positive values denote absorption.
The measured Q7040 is 0.5 angstrom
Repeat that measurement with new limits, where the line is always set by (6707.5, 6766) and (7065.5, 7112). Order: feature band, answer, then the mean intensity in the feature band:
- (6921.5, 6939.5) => -1.2 angstrom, 4.65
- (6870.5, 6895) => -0.9 angstrom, 4.54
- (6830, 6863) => 0.7 angstrom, 4.29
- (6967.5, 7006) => -3.3 angstrom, 4.71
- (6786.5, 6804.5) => 0.4 angstrom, 4.3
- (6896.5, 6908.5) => -0.4 angstrom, 4.5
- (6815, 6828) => 0.2 angstrom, 4.34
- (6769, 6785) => -0.3 angstrom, 4.48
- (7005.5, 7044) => -1.1 angstrom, 4.45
